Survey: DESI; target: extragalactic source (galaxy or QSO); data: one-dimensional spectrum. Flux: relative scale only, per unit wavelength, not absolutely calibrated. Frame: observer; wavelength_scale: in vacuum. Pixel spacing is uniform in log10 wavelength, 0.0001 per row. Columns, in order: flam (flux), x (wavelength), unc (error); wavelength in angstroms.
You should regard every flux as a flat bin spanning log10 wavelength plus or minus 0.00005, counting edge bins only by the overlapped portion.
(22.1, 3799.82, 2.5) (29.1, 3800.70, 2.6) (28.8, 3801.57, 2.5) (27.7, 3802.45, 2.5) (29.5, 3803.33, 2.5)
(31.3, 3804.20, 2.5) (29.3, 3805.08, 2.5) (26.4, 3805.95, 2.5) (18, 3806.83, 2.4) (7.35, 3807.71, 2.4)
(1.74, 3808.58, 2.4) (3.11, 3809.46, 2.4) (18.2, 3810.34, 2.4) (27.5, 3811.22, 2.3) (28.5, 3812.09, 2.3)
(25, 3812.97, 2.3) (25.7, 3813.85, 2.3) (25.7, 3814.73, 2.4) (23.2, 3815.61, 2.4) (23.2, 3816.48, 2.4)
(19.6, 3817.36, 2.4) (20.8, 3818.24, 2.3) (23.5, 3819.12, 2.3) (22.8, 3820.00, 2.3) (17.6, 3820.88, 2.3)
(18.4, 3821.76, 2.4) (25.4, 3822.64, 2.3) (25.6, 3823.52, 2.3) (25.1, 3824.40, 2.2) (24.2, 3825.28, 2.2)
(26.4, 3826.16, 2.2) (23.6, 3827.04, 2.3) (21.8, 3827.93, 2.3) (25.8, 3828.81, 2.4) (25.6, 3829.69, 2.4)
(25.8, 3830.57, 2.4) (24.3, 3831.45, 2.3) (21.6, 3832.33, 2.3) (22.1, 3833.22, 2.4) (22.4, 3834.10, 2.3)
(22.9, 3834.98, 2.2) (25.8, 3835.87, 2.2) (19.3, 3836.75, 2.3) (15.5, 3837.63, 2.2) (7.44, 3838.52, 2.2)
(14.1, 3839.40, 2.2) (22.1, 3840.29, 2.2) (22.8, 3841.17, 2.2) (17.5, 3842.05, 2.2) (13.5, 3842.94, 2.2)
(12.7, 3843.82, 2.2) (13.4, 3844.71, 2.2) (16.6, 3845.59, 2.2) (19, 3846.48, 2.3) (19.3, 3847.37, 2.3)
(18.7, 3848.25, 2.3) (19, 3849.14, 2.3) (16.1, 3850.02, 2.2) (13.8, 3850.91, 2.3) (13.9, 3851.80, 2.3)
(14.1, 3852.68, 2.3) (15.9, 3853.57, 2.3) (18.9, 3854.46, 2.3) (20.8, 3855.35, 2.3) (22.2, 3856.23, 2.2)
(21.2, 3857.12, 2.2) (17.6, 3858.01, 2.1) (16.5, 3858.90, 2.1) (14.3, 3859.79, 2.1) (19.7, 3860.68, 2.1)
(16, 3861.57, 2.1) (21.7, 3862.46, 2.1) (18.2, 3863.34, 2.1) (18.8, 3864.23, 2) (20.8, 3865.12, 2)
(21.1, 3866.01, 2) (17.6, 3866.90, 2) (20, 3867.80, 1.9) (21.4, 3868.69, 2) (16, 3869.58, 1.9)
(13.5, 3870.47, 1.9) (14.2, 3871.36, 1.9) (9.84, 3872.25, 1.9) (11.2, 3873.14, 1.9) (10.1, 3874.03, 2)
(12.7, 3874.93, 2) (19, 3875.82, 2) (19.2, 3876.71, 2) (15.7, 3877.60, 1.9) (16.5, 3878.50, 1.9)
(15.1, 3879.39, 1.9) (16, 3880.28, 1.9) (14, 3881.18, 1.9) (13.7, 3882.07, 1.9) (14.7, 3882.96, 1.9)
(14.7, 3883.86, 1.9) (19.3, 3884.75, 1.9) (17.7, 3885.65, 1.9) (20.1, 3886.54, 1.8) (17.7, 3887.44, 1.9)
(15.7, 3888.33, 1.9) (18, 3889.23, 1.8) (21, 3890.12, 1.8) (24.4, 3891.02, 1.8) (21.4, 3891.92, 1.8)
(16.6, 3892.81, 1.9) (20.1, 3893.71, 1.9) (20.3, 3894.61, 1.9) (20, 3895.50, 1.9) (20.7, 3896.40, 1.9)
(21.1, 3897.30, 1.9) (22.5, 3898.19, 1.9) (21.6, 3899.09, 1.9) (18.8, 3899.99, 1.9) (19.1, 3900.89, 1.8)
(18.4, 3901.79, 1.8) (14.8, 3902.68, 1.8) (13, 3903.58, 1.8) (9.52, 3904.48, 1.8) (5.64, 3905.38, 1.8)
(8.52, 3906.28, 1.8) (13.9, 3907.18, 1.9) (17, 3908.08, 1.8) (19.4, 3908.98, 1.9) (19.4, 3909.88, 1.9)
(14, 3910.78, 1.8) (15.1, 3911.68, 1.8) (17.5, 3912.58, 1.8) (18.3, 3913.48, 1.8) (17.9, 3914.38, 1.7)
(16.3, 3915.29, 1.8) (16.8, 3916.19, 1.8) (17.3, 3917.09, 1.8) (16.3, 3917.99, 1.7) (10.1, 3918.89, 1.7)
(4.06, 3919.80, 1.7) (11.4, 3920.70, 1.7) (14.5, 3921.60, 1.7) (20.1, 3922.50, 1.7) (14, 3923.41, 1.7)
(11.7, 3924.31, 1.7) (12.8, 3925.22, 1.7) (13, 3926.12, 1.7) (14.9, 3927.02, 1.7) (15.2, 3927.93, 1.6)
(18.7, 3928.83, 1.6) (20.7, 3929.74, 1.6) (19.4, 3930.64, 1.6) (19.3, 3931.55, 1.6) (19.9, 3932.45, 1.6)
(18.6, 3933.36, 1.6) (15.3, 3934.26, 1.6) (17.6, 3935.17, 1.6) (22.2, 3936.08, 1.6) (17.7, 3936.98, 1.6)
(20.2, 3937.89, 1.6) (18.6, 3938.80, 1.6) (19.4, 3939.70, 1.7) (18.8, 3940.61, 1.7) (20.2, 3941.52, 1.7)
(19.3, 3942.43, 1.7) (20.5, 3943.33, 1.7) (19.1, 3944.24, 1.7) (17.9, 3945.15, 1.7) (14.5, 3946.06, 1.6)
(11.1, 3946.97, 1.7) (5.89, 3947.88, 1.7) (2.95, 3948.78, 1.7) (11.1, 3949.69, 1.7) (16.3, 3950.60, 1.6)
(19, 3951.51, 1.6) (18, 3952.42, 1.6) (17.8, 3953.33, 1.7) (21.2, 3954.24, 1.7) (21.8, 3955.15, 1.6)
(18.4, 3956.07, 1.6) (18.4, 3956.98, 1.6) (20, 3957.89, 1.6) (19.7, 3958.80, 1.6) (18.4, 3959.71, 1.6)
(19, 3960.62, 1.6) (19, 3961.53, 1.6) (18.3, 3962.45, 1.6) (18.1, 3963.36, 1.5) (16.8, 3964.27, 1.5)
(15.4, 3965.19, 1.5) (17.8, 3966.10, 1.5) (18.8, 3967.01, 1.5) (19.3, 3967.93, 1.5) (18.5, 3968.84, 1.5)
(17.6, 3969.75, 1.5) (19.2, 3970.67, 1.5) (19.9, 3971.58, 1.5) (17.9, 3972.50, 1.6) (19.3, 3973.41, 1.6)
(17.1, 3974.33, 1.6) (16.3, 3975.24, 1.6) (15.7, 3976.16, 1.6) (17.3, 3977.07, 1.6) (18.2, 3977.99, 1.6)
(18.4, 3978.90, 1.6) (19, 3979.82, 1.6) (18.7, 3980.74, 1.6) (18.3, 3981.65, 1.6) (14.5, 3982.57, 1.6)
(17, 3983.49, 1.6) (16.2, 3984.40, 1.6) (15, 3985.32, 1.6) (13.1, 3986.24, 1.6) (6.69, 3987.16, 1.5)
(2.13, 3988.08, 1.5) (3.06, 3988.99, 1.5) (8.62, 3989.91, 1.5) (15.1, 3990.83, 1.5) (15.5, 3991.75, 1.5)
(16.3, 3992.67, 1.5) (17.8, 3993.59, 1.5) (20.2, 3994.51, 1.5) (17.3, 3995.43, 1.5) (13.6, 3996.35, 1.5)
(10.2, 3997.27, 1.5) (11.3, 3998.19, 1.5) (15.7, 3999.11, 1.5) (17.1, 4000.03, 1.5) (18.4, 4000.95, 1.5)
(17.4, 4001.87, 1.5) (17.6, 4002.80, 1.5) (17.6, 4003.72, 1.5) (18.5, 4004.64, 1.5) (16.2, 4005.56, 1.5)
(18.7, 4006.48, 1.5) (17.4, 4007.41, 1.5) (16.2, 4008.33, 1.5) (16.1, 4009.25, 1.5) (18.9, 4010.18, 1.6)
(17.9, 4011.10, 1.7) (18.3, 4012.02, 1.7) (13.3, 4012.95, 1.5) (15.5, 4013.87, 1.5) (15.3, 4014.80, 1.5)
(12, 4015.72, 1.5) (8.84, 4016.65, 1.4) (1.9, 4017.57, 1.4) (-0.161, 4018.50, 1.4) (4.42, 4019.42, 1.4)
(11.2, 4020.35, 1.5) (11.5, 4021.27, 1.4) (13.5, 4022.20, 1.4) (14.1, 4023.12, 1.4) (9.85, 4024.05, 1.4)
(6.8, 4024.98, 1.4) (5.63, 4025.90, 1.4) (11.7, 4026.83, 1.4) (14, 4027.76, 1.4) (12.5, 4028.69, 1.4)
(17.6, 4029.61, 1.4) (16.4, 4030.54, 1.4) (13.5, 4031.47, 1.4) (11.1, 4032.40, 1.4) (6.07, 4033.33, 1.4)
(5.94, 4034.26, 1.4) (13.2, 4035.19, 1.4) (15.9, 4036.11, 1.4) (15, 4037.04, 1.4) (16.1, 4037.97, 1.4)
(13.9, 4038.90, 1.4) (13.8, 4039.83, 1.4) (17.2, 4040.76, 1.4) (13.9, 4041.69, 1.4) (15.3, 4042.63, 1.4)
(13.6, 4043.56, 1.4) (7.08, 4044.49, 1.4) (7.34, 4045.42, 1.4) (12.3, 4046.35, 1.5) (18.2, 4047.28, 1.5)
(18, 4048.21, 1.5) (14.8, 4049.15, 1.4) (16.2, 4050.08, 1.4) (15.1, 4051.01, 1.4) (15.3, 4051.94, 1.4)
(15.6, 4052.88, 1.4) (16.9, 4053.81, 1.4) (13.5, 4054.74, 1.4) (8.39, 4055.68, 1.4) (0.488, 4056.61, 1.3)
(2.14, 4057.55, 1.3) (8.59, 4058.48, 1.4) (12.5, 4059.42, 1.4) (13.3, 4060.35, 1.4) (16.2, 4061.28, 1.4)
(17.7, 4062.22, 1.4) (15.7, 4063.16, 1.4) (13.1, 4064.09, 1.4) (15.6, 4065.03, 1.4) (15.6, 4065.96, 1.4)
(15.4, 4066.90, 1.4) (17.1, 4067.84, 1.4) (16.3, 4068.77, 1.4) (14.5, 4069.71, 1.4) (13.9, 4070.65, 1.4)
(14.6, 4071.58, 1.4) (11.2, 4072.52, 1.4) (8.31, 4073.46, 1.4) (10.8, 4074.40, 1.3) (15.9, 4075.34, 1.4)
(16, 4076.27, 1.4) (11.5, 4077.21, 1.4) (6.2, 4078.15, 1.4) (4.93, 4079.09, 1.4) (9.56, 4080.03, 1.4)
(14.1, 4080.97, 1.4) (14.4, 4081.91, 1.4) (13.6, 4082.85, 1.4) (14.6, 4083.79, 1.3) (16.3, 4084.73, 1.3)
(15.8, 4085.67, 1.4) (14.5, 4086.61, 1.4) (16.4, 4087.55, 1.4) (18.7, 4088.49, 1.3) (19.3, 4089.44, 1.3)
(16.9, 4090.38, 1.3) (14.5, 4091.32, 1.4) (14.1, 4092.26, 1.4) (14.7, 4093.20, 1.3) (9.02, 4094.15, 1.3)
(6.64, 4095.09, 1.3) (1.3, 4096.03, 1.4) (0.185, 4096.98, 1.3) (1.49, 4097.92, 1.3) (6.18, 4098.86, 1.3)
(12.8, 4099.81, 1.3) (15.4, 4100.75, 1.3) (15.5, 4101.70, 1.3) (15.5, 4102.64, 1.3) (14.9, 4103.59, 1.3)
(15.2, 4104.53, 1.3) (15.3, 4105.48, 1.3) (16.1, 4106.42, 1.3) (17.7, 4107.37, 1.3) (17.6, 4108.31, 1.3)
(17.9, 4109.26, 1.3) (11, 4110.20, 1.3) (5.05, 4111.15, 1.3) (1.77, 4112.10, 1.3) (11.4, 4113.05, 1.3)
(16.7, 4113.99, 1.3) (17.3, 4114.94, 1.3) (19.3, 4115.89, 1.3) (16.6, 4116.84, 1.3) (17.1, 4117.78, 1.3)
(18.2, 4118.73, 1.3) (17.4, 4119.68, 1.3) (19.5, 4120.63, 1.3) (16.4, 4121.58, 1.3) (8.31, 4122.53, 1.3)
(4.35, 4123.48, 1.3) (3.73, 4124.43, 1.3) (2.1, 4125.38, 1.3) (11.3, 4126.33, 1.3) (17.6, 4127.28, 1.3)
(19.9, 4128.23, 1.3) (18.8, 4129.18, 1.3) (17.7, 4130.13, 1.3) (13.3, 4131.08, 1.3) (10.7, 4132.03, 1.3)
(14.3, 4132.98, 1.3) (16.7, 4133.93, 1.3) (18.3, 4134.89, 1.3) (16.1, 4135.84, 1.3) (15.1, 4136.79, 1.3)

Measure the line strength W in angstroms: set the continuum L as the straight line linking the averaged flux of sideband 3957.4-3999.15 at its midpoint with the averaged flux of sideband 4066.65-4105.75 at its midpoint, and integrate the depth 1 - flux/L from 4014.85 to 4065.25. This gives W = 7.2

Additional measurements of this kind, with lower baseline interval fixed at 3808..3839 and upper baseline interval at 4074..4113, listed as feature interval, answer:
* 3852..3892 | 5.3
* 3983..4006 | 2.1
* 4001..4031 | 3.3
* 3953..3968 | -1.6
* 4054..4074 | 1.1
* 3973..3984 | -0.8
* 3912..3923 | 2.0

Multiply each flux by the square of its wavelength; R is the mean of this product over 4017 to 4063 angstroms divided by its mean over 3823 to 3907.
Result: 0.72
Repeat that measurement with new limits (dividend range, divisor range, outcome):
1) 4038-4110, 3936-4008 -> 0.84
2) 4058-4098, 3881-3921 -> 0.85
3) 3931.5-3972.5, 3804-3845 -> 0.90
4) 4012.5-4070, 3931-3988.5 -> 0.76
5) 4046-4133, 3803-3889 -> 0.79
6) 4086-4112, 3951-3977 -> 0.73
